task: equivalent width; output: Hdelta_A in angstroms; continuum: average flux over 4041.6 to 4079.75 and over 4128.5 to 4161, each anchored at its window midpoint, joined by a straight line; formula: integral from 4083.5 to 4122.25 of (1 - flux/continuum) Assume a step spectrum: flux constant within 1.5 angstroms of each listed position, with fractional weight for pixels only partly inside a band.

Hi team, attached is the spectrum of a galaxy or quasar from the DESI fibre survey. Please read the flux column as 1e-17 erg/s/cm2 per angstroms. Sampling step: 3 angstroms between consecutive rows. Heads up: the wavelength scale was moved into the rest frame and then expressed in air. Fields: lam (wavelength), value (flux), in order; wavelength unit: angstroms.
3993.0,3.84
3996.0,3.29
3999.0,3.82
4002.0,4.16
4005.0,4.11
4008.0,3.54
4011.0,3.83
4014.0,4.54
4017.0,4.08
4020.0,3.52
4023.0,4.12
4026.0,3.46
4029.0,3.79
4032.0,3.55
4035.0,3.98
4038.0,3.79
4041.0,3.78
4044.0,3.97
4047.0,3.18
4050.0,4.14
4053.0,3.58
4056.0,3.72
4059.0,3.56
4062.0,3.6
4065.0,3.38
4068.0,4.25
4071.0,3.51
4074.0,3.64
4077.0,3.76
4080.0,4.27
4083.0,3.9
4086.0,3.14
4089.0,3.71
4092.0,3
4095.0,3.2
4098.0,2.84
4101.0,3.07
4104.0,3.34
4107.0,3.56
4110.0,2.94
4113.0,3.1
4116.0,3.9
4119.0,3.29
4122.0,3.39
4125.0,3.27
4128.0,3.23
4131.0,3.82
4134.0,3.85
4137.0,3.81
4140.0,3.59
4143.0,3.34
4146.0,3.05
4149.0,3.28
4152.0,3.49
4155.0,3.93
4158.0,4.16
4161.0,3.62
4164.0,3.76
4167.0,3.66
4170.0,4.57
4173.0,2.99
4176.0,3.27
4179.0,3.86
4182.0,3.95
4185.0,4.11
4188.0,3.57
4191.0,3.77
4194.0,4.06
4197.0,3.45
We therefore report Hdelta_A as 4.1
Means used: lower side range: 3.71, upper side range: 3.62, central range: 3.28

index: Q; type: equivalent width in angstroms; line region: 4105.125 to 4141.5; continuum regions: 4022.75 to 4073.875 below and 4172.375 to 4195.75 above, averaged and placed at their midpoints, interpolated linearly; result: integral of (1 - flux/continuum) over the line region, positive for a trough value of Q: 2.36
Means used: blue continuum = 3.72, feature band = 3.48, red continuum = 3.72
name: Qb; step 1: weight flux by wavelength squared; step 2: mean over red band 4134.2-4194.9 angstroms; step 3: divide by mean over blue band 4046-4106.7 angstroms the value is 1.09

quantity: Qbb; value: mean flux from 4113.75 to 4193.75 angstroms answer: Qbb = 3.64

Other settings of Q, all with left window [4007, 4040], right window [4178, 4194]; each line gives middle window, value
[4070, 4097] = 2.06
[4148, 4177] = 1.35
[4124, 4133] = 0.90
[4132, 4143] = 0.47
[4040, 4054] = 0.40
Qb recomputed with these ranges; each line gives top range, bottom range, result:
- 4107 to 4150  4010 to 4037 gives 0.93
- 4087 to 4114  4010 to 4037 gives 0.86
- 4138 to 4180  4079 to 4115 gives 1.12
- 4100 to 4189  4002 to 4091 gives 0.99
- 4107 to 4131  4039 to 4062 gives 0.94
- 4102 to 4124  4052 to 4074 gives 0.94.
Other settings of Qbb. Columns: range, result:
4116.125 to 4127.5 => 3.38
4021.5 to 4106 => 3.62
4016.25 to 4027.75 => 3.78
